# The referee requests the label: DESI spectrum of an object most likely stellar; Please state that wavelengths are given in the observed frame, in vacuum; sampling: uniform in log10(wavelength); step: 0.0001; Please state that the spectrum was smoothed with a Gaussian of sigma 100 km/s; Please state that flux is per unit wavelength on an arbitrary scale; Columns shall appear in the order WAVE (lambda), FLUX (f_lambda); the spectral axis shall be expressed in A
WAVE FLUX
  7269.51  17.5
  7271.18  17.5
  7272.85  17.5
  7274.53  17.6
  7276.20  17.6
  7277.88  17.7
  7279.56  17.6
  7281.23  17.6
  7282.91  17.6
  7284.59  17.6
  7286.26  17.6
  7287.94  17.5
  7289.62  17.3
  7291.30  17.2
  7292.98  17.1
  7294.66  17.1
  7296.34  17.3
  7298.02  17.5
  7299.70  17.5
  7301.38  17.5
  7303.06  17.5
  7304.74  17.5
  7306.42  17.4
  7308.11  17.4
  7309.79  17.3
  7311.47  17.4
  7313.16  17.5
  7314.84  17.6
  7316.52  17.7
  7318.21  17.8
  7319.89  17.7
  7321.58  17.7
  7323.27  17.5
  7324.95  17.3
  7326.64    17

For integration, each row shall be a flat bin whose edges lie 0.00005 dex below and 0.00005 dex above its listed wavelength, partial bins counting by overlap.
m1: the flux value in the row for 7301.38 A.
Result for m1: 17.5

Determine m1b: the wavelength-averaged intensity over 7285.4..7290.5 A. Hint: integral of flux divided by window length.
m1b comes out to 17.5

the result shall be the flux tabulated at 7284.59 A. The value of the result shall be 17.6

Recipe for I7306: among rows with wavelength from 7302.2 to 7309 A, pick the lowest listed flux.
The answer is 17.4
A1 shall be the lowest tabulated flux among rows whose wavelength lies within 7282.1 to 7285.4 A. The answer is 17.6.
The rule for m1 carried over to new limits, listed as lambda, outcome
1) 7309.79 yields 17.3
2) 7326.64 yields 17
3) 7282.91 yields 17.6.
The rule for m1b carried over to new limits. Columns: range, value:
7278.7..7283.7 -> 17.6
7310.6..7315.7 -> 17.5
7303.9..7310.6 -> 17.4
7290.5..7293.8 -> 17.1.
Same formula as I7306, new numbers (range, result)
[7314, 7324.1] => 17.5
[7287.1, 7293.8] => 17.1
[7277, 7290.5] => 17.3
